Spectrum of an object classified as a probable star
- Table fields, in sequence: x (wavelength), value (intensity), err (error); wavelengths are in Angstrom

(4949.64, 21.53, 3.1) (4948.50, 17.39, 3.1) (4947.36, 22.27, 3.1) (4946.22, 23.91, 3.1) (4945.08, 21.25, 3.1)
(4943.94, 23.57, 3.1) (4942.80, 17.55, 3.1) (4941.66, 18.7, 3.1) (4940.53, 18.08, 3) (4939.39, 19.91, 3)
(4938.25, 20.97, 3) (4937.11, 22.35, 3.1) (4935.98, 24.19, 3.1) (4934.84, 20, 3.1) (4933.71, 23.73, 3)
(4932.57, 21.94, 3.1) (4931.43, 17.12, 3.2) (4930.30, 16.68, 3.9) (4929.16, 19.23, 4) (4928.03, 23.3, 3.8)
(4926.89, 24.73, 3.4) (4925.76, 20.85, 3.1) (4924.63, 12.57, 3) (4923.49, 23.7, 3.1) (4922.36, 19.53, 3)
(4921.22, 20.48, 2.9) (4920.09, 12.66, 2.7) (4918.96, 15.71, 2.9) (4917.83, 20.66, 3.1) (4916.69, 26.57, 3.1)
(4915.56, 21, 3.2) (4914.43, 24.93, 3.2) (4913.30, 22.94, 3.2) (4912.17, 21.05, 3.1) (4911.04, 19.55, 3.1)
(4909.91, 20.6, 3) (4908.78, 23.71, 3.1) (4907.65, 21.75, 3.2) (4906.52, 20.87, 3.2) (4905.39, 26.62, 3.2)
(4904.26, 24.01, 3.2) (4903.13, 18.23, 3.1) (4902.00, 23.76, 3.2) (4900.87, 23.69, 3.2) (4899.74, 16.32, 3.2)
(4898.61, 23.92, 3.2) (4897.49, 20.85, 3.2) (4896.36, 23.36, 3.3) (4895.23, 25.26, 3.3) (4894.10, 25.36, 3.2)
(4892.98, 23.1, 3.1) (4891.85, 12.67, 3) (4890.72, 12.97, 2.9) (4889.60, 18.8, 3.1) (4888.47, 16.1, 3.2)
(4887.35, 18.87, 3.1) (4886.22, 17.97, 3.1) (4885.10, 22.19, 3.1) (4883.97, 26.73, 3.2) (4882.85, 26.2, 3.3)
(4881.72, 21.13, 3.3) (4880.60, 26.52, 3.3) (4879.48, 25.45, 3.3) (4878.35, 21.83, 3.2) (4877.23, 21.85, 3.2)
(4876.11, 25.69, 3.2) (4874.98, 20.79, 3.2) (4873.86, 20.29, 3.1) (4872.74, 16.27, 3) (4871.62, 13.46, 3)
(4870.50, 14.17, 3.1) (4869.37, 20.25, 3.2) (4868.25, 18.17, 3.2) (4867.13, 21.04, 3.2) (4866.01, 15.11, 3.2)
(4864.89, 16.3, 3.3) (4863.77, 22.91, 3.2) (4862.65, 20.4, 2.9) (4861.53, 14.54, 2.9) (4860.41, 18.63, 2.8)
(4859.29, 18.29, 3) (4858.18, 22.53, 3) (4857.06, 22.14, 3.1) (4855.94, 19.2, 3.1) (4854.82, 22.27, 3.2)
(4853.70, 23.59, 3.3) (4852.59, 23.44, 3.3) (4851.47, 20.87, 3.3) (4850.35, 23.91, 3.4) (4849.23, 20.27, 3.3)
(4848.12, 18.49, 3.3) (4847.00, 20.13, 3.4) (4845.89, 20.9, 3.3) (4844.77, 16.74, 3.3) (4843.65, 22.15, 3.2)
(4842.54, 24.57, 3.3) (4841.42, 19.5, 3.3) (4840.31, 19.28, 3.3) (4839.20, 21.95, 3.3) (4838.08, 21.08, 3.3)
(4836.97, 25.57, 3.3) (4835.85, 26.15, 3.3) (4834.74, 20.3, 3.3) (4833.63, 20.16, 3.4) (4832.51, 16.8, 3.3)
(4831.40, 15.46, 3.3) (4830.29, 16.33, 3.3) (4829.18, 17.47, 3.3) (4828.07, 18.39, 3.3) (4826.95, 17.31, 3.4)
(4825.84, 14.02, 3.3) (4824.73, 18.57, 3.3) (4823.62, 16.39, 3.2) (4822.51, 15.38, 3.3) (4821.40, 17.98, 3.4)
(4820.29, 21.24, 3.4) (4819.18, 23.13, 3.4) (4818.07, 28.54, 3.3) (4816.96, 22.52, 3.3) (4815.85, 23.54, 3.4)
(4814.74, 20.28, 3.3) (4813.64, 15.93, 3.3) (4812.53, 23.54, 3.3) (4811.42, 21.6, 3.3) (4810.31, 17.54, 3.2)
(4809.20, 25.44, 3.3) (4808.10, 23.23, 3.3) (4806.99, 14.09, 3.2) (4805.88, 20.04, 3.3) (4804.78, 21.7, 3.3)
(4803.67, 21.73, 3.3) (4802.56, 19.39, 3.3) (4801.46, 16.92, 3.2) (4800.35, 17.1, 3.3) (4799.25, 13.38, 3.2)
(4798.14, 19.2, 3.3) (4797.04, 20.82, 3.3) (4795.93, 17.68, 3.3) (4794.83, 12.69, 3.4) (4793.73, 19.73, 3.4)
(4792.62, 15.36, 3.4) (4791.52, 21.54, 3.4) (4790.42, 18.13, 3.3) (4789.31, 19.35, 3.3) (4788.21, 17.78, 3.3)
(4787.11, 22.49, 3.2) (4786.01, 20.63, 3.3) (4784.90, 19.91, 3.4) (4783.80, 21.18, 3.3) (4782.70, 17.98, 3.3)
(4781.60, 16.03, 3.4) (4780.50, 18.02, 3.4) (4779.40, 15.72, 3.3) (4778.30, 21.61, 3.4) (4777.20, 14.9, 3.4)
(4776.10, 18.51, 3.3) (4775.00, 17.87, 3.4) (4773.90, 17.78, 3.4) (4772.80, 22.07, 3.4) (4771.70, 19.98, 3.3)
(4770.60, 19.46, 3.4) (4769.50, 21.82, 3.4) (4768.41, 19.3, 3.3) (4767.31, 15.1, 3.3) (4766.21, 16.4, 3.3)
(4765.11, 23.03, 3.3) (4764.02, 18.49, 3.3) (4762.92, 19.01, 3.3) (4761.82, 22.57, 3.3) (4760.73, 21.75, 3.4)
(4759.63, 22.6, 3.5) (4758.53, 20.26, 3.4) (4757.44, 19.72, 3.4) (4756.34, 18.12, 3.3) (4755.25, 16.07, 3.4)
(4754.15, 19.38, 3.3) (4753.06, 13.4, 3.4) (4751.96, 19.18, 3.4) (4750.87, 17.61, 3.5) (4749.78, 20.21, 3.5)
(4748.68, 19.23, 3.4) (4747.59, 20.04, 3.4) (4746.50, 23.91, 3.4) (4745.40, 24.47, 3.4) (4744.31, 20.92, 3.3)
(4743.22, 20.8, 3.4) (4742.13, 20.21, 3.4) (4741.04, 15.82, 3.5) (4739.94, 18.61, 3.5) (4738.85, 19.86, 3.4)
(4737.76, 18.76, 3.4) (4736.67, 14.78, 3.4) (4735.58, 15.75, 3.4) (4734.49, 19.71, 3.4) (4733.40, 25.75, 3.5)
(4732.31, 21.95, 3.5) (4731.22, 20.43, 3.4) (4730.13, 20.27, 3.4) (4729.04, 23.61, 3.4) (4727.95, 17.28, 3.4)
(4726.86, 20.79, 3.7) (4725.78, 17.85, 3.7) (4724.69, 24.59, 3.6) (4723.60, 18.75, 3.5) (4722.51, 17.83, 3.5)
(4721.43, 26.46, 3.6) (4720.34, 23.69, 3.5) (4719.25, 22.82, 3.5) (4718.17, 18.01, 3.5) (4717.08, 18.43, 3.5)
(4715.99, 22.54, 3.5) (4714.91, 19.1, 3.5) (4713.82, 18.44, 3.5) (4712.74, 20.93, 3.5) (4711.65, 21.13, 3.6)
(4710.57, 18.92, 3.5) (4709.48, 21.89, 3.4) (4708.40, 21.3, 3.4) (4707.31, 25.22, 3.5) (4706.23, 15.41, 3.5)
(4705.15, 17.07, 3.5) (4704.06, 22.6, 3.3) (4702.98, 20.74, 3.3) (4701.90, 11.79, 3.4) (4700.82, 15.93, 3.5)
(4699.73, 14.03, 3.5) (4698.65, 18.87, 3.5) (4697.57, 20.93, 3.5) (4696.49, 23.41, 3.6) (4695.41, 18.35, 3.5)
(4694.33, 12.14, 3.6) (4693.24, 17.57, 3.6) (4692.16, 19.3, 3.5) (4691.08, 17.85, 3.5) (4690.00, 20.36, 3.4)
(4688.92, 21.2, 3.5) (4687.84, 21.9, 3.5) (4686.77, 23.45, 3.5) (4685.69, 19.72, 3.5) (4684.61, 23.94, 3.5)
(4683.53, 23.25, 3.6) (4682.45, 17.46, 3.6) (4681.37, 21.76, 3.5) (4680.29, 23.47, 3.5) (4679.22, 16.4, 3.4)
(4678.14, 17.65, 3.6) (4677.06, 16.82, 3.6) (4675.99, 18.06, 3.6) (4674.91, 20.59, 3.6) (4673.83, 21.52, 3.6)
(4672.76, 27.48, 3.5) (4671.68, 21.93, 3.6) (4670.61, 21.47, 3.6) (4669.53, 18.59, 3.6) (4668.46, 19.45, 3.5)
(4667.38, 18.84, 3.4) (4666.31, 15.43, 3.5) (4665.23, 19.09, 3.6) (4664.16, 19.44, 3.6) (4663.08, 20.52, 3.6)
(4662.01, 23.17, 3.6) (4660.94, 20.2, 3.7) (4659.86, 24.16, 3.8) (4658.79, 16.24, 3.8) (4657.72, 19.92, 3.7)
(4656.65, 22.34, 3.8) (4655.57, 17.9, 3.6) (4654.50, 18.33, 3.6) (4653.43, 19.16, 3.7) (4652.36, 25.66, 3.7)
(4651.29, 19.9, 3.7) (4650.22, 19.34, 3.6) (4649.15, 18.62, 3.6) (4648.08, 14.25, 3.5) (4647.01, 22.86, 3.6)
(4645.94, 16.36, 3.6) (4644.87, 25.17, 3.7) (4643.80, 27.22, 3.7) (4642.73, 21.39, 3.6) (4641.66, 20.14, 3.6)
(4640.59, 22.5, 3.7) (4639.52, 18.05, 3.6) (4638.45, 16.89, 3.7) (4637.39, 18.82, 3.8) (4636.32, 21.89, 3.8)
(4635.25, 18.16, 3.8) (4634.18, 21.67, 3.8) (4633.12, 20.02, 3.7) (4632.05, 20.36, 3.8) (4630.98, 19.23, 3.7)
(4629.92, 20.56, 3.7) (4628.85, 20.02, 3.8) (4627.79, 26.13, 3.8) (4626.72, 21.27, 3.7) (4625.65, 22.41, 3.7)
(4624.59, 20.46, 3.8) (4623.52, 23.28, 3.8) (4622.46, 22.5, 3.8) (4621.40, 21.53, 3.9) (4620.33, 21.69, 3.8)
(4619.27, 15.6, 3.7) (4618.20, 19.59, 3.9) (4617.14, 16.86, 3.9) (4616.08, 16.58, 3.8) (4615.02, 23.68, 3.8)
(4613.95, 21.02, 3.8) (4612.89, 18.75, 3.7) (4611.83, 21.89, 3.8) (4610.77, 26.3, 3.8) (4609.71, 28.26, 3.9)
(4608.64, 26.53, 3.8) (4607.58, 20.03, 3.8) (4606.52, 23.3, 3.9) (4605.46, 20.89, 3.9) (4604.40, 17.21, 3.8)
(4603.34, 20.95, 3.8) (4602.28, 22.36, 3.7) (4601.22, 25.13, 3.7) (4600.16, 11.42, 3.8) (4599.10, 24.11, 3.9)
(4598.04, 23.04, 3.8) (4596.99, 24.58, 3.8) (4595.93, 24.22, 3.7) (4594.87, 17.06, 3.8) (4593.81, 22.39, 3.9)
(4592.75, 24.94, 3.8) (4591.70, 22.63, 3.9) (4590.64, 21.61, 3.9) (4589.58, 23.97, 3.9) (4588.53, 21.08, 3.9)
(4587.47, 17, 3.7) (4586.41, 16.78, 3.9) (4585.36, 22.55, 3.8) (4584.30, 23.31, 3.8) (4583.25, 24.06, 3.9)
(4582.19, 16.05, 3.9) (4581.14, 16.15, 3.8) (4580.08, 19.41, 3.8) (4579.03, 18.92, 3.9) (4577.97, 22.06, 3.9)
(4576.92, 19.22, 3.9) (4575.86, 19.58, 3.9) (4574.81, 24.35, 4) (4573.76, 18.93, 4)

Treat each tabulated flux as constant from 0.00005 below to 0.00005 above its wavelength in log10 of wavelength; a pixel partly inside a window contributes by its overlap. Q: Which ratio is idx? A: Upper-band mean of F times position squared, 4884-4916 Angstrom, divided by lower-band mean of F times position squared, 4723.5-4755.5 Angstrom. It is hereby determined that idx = 1.15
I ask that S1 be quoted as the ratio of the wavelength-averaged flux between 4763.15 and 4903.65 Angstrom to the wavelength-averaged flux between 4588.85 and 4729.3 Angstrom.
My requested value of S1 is 0.97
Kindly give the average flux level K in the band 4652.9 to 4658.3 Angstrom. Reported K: 19.5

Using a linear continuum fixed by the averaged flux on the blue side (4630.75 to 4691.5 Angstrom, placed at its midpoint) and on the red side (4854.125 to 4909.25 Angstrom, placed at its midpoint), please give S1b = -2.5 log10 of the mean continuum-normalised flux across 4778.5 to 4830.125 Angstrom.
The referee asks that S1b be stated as 0.08 mag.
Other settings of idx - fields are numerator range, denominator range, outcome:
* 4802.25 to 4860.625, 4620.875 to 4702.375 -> 1.09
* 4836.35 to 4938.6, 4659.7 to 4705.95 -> 1.15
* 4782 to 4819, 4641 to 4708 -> 1.05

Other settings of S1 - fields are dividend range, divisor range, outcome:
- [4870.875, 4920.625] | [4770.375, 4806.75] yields 1.14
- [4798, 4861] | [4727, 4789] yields 1.03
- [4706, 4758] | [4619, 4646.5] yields 0.96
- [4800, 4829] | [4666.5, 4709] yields 1.01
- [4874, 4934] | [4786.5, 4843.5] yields 1.08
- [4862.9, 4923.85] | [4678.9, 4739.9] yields 1.04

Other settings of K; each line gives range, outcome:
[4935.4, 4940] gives 21.8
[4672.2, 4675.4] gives 23.2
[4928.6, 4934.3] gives 19.7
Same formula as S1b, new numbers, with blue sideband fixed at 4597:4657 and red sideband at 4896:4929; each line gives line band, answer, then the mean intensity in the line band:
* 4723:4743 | 0.07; 19.7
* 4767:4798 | 0.13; 18.7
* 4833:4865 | 0.01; 21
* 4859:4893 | 0.09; 19.6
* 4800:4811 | 0.07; 19.8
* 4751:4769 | 0.11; 19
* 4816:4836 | 0.11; 19.2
